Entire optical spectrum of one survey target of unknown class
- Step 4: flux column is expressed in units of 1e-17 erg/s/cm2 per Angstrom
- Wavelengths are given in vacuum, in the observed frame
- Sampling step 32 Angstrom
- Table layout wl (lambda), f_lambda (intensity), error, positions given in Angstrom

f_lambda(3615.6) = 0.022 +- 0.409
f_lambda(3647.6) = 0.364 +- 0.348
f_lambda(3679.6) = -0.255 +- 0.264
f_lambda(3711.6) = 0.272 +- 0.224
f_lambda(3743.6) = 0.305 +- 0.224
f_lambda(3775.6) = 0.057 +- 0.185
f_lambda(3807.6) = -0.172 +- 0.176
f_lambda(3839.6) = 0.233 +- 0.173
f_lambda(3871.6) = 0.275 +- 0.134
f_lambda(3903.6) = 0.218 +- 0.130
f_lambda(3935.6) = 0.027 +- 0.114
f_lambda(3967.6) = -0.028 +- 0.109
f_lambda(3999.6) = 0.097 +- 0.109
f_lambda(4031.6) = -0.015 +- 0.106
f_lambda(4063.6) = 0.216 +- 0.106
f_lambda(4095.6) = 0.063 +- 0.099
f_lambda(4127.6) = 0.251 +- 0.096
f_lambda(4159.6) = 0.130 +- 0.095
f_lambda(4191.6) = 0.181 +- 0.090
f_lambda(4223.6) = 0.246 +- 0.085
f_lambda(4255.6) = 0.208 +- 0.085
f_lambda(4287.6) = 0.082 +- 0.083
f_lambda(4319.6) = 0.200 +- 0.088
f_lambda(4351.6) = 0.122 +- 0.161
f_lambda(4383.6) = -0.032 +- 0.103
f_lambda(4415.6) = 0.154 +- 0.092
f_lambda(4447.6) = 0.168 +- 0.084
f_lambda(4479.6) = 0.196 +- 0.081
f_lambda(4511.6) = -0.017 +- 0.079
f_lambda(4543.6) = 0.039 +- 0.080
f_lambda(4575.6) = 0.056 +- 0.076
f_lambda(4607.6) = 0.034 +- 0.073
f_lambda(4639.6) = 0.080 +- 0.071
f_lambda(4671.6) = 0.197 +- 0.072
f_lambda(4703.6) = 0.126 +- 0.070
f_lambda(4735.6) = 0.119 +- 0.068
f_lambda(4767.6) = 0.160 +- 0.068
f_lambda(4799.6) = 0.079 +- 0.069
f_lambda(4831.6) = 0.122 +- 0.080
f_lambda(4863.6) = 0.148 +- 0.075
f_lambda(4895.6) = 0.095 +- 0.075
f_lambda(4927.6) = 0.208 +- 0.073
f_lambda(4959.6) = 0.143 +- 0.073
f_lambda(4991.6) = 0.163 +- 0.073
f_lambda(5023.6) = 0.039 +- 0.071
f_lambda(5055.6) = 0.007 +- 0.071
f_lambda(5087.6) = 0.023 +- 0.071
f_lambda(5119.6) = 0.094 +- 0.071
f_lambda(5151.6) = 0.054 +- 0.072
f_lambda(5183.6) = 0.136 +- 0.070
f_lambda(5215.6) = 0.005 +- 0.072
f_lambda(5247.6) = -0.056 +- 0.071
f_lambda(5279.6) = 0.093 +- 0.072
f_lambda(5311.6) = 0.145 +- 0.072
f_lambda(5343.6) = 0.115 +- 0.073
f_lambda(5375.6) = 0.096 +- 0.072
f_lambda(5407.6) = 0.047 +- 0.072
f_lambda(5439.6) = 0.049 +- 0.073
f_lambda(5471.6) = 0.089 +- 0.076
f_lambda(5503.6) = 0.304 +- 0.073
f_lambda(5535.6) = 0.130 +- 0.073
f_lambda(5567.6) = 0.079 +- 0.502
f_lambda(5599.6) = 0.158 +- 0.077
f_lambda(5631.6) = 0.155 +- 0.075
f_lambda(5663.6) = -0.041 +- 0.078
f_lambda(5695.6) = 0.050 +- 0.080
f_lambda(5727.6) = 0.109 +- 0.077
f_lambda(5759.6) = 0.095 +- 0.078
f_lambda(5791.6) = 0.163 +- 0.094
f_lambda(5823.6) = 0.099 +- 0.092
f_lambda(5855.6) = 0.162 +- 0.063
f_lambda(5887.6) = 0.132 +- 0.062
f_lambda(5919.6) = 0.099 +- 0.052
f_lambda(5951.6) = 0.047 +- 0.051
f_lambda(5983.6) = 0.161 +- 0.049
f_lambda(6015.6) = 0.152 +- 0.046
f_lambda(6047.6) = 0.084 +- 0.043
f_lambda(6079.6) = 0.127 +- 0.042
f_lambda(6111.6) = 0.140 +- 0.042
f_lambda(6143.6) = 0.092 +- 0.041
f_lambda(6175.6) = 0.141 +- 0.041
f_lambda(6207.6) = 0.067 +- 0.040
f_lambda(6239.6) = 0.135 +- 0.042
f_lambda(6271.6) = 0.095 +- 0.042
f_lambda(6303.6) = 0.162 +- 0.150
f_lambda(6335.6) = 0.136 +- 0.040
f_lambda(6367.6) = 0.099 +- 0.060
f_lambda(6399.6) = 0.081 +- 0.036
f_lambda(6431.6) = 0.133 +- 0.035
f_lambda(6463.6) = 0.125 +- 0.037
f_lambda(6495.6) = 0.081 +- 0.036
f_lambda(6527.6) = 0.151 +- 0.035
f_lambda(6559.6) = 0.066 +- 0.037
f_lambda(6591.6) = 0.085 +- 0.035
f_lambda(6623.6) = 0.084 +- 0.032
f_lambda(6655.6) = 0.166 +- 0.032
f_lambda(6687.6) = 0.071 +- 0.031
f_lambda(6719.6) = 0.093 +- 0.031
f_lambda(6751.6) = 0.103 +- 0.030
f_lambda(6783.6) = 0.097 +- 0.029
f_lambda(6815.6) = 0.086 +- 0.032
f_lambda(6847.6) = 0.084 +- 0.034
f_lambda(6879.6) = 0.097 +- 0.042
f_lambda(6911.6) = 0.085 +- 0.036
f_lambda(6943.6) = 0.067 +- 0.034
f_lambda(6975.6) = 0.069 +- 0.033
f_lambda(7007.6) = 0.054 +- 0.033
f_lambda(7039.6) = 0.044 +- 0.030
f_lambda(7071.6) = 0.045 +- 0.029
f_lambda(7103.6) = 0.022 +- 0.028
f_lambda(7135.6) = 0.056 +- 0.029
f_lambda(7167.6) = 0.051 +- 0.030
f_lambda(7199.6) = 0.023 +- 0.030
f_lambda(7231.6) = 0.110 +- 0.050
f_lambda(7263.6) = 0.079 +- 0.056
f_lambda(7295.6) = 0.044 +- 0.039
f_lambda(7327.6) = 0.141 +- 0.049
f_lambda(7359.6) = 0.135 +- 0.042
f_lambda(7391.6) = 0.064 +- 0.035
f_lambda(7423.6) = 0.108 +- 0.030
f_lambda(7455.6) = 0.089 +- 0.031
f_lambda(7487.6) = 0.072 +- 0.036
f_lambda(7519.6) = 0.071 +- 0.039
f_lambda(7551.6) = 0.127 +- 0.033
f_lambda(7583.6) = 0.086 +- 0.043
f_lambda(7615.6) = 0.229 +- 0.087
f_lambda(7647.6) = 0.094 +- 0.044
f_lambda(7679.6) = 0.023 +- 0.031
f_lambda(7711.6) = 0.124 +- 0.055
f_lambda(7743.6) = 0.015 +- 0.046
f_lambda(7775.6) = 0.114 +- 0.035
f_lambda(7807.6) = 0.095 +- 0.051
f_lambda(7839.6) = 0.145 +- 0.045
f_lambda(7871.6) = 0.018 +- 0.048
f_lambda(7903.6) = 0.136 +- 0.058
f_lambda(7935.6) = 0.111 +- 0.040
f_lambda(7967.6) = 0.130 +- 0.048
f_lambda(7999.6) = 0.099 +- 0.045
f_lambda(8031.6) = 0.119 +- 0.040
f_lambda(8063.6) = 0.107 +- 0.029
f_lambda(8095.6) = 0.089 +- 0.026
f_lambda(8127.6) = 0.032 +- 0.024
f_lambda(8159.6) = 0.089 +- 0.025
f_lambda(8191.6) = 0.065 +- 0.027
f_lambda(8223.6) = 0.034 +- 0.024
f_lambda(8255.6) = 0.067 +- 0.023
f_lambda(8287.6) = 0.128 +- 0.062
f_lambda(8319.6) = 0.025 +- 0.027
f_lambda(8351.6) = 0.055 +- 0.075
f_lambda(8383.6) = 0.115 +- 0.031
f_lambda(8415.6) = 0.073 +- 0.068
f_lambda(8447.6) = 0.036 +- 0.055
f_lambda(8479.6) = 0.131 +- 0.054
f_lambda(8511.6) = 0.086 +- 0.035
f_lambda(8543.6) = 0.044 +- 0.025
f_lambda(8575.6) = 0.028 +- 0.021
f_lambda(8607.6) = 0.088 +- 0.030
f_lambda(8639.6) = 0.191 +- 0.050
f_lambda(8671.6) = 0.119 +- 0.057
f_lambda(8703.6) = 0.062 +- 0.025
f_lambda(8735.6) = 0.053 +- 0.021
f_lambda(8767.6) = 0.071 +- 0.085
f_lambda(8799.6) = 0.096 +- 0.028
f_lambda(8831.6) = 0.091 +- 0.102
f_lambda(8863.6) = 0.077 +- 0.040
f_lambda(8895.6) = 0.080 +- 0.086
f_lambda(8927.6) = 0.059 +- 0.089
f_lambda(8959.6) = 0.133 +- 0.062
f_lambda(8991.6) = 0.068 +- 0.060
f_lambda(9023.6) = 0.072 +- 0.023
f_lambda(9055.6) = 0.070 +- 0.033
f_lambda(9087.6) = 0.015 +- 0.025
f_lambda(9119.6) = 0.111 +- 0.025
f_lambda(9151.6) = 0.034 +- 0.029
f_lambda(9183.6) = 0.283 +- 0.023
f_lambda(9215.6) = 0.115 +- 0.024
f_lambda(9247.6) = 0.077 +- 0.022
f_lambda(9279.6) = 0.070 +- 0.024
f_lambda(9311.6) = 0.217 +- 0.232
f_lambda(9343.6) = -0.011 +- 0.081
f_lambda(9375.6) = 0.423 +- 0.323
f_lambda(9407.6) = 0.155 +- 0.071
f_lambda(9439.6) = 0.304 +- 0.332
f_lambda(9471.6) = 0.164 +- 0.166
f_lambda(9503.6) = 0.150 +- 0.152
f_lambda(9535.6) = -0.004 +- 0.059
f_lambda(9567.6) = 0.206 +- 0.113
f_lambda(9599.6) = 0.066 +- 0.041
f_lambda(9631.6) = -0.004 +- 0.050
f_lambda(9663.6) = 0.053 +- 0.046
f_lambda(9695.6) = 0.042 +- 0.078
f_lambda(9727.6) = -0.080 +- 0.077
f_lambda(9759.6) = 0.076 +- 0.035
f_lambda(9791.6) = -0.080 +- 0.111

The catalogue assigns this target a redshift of 1.46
